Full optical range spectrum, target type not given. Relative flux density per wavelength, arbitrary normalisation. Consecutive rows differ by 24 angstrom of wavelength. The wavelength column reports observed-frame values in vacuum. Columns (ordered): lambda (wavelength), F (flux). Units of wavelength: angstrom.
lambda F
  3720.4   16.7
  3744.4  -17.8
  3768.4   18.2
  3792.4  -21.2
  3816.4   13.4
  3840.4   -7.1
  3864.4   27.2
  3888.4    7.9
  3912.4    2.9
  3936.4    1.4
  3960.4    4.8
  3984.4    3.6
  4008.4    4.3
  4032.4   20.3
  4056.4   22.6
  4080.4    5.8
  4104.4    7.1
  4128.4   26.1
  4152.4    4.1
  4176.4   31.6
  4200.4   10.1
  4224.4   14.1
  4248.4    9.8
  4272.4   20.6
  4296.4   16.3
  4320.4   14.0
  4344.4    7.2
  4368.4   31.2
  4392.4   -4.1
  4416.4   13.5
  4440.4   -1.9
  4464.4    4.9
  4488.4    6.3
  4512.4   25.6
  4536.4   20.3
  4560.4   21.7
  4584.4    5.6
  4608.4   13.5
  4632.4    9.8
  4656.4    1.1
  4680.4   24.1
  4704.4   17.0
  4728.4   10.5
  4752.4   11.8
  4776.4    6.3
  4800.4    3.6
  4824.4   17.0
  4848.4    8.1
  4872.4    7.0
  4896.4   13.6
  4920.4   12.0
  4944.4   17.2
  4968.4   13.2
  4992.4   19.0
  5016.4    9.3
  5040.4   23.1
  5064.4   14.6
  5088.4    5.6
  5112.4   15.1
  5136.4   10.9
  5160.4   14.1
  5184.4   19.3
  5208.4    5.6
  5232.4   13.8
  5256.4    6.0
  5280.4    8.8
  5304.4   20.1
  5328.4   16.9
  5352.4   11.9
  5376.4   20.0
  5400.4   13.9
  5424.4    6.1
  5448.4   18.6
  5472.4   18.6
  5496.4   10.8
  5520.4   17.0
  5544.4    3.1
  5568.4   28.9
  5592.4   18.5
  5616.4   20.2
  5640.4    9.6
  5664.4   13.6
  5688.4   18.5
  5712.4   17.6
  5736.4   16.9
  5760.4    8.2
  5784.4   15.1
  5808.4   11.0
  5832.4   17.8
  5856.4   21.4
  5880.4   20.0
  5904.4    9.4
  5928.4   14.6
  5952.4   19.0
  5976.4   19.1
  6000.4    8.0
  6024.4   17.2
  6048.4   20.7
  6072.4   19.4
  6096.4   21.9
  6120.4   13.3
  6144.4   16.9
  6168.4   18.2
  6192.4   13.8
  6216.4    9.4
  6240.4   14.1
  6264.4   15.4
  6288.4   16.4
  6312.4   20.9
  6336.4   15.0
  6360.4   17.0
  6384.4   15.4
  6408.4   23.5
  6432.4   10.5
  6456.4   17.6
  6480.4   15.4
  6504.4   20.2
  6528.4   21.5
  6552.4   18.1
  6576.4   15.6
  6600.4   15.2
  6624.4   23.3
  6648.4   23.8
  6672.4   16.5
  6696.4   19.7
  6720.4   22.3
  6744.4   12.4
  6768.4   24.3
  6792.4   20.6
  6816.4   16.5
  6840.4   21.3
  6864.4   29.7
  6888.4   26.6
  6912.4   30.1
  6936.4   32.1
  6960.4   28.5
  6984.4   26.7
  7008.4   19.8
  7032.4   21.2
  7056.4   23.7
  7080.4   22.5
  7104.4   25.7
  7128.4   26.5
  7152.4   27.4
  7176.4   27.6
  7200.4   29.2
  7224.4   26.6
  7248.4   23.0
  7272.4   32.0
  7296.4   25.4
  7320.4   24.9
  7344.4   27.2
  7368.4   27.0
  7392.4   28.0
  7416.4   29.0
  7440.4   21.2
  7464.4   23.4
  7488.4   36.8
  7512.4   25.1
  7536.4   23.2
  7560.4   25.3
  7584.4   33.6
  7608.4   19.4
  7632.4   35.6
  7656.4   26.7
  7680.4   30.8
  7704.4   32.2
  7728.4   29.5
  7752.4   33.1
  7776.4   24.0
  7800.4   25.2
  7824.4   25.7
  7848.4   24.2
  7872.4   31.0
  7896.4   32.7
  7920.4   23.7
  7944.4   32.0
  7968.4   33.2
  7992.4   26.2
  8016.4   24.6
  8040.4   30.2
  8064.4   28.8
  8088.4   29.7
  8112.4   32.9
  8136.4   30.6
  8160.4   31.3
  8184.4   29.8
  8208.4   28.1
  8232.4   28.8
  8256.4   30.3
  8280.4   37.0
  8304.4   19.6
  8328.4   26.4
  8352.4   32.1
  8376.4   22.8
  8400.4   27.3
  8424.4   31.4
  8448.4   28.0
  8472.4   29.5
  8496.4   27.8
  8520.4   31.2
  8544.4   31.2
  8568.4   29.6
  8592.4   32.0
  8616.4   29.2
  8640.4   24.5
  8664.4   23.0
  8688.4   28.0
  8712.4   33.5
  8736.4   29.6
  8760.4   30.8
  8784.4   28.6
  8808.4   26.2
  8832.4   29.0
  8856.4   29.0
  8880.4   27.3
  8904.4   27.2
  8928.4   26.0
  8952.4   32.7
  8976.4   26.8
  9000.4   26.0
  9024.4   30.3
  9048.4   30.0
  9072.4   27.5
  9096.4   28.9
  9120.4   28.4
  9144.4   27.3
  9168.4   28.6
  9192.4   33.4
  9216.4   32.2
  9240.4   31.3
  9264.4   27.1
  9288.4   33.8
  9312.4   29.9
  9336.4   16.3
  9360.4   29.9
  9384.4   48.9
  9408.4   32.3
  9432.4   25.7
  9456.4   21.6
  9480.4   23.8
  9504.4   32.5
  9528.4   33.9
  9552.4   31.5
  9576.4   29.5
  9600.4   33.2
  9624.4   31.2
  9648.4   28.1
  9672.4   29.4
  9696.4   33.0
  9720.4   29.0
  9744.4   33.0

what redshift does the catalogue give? 0.716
